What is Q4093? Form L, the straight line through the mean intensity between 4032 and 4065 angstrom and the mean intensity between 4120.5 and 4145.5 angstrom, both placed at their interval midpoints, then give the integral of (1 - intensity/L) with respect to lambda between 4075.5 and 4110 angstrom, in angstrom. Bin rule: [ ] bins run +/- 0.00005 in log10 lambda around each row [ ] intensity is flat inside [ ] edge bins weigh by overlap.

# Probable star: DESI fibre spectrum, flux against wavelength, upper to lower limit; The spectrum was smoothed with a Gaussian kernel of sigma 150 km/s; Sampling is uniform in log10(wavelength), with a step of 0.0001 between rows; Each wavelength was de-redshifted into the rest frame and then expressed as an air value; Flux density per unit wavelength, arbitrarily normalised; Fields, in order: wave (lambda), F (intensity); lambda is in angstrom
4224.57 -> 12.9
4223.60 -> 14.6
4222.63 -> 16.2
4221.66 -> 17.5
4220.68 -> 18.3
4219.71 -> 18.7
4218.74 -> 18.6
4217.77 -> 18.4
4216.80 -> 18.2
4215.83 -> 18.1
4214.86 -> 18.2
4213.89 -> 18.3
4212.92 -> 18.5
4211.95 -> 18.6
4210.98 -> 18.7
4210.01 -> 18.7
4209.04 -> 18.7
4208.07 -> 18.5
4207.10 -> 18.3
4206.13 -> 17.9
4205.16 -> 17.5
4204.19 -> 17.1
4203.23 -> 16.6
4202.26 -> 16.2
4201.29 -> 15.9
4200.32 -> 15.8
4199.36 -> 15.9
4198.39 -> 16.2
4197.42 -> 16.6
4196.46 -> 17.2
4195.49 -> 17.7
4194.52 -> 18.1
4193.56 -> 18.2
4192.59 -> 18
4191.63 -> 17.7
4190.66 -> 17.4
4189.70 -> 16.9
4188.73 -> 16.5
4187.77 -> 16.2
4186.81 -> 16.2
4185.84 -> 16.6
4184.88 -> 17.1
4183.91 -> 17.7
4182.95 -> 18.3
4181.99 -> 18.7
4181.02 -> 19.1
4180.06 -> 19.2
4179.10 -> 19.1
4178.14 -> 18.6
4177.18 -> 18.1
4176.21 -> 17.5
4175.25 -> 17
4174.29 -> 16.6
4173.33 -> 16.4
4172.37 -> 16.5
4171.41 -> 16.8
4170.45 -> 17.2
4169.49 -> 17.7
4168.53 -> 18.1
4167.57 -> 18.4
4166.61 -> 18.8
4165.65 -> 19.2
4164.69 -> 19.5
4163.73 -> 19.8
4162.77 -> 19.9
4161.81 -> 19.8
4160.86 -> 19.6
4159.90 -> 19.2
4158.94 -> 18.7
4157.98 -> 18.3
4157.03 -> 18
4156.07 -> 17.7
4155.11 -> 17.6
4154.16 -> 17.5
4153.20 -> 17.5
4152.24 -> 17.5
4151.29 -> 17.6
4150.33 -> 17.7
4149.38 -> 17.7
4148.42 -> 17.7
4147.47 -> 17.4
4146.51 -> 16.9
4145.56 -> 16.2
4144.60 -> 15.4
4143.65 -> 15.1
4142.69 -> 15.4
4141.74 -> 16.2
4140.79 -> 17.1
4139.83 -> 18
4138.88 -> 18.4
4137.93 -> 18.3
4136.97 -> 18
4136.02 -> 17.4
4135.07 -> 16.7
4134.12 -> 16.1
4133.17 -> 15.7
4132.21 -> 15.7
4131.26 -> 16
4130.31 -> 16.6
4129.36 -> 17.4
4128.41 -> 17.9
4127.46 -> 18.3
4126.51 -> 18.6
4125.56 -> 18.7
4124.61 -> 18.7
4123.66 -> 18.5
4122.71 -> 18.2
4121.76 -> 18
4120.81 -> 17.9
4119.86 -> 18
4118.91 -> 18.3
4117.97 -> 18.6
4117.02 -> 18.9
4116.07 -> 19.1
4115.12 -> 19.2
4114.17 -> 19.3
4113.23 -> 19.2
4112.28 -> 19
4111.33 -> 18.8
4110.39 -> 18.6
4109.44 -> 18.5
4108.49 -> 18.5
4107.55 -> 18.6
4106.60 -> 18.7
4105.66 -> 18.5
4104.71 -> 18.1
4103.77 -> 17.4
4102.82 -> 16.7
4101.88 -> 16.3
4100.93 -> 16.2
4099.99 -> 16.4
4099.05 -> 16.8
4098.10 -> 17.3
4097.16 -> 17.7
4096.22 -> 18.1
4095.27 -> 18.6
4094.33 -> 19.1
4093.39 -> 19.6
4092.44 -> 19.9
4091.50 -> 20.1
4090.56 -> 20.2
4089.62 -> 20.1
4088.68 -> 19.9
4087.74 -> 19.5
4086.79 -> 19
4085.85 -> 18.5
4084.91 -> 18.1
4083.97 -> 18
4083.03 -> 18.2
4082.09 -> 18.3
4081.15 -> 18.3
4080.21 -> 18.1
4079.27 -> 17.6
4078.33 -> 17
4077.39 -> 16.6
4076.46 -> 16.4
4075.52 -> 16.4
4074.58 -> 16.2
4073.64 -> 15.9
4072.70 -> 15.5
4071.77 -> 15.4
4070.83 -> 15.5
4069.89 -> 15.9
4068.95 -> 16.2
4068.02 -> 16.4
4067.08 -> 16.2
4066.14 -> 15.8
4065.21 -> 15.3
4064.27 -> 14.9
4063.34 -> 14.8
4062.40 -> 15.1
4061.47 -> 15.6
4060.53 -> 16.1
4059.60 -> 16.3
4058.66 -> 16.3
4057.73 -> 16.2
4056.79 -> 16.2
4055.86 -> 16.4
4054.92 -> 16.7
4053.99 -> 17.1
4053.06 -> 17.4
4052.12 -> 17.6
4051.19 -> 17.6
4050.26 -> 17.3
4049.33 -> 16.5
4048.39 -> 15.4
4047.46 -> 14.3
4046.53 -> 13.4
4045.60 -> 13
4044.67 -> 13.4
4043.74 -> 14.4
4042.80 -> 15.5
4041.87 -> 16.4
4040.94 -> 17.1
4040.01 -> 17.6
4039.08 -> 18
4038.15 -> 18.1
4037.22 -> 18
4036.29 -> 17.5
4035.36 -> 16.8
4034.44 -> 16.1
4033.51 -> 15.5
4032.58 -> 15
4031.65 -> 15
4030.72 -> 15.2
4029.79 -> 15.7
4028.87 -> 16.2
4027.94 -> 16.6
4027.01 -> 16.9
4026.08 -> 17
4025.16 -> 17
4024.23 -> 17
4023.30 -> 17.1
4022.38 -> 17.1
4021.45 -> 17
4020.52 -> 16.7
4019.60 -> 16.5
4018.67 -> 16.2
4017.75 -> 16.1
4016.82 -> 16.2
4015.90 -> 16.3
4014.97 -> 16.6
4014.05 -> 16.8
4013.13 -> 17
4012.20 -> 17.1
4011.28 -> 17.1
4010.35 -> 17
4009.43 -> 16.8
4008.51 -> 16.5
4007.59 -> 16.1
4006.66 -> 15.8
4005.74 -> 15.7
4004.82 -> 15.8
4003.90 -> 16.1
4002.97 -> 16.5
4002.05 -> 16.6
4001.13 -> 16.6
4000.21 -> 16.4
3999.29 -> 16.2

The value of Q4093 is -3.1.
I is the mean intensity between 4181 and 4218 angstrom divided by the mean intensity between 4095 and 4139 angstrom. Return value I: 0.98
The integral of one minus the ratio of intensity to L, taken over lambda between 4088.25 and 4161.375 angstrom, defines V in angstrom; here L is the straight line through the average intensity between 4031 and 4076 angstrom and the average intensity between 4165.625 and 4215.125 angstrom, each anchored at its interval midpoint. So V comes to -4.7 angstrom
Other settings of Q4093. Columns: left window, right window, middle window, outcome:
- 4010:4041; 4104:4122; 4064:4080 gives 1.4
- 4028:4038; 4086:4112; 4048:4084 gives 1.7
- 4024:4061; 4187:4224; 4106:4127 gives -2.3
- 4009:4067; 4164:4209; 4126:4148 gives 0.2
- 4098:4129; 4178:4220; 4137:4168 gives 0.1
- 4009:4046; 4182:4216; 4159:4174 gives -1.0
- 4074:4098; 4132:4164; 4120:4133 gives 0.1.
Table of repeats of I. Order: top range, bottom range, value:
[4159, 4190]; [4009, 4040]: 1.08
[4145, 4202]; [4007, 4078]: 1.09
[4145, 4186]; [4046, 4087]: 1.09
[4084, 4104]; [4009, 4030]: 1.10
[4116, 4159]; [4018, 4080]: 1.08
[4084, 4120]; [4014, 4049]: 1.14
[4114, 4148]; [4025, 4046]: 1.08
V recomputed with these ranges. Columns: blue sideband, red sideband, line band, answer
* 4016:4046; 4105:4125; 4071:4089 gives 0.2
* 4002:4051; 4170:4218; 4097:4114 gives -1.0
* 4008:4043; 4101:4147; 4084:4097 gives -1.4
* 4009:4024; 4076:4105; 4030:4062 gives 2.1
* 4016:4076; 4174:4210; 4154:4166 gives -1.2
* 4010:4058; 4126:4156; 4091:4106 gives -1.0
